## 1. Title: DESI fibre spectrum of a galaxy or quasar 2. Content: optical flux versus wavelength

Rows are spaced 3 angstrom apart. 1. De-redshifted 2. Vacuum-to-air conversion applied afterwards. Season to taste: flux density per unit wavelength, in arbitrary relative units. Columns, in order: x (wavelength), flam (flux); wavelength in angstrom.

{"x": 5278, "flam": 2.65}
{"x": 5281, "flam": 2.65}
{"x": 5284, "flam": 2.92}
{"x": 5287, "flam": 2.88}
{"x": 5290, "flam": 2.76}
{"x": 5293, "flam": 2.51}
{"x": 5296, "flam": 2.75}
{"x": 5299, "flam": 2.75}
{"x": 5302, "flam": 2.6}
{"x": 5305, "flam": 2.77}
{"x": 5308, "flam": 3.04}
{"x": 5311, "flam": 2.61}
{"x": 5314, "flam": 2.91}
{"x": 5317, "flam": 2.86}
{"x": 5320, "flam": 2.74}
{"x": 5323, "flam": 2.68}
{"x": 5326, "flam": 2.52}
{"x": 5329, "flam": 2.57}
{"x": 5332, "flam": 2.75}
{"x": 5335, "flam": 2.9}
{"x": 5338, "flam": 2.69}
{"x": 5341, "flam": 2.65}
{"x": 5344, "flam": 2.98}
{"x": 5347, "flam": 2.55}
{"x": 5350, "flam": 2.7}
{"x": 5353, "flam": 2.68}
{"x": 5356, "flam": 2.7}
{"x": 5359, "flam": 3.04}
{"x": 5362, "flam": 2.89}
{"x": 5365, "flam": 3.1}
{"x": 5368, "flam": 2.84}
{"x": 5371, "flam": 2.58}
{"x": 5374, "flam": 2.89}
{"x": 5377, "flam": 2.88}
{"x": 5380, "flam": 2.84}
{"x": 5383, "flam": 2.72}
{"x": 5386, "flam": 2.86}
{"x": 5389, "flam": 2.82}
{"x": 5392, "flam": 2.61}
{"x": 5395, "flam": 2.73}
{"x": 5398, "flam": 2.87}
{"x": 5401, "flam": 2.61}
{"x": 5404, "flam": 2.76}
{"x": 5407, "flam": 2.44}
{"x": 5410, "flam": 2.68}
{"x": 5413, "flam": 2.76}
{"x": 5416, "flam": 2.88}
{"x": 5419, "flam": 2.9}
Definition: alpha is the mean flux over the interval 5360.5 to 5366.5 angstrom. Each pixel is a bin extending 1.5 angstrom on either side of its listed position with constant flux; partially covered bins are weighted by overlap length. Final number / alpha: 2.99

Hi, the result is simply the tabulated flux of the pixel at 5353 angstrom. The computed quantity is 2.68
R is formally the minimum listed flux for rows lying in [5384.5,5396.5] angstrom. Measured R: 2.61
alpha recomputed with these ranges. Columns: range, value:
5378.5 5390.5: 2.81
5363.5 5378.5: 2.86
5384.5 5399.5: 2.78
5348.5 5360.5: 2.78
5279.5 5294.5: 2.74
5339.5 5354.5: 2.71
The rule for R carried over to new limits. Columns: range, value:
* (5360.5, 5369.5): 2.84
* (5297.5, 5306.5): 2.6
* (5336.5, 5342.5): 2.65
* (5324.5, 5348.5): 2.52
